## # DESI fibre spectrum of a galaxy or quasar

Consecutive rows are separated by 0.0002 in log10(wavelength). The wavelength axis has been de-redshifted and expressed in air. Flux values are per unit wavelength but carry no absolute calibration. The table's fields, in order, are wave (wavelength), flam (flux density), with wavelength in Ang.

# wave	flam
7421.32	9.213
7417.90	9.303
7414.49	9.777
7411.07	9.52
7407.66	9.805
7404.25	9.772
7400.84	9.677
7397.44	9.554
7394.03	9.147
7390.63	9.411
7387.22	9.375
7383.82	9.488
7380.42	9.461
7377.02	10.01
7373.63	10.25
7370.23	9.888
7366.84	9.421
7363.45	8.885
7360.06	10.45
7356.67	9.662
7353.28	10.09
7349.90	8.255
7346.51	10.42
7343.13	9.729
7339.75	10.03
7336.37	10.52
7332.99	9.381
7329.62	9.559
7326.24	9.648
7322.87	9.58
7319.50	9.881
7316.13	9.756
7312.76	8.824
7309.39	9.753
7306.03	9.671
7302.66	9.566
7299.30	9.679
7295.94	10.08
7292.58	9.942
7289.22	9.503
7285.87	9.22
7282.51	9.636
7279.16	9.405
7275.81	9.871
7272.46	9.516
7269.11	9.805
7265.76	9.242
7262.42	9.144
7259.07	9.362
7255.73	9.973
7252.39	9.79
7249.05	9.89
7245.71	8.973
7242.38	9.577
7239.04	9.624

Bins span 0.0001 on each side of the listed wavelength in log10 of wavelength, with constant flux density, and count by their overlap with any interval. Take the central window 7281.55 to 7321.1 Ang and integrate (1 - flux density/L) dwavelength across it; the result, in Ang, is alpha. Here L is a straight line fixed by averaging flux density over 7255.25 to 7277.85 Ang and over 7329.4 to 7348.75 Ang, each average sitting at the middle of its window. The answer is 0.4 Ang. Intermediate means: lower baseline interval 9.53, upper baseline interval 9.92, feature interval 9.62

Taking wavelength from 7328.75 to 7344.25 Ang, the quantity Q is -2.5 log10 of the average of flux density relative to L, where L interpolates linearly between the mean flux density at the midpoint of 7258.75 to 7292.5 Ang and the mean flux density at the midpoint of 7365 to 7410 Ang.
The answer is -0.03 mag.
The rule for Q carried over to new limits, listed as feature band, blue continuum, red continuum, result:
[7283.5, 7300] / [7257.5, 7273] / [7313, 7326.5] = -0.02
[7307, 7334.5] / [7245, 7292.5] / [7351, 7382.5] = 0.01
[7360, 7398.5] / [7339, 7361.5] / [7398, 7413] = 0.02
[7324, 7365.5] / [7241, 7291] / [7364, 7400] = -0.02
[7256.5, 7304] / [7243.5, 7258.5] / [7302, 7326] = 0.00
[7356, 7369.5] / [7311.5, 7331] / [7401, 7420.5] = 0.00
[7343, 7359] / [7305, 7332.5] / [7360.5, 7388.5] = 0.00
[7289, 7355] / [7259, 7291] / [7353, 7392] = -0.01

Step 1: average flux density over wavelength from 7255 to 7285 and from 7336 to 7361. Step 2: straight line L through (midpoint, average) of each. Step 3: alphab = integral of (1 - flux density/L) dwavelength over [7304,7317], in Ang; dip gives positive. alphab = 0.3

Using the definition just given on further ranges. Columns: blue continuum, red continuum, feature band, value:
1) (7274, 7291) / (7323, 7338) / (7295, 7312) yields -0.10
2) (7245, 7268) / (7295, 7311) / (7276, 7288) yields 0.19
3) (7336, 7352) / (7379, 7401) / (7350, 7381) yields -0.42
